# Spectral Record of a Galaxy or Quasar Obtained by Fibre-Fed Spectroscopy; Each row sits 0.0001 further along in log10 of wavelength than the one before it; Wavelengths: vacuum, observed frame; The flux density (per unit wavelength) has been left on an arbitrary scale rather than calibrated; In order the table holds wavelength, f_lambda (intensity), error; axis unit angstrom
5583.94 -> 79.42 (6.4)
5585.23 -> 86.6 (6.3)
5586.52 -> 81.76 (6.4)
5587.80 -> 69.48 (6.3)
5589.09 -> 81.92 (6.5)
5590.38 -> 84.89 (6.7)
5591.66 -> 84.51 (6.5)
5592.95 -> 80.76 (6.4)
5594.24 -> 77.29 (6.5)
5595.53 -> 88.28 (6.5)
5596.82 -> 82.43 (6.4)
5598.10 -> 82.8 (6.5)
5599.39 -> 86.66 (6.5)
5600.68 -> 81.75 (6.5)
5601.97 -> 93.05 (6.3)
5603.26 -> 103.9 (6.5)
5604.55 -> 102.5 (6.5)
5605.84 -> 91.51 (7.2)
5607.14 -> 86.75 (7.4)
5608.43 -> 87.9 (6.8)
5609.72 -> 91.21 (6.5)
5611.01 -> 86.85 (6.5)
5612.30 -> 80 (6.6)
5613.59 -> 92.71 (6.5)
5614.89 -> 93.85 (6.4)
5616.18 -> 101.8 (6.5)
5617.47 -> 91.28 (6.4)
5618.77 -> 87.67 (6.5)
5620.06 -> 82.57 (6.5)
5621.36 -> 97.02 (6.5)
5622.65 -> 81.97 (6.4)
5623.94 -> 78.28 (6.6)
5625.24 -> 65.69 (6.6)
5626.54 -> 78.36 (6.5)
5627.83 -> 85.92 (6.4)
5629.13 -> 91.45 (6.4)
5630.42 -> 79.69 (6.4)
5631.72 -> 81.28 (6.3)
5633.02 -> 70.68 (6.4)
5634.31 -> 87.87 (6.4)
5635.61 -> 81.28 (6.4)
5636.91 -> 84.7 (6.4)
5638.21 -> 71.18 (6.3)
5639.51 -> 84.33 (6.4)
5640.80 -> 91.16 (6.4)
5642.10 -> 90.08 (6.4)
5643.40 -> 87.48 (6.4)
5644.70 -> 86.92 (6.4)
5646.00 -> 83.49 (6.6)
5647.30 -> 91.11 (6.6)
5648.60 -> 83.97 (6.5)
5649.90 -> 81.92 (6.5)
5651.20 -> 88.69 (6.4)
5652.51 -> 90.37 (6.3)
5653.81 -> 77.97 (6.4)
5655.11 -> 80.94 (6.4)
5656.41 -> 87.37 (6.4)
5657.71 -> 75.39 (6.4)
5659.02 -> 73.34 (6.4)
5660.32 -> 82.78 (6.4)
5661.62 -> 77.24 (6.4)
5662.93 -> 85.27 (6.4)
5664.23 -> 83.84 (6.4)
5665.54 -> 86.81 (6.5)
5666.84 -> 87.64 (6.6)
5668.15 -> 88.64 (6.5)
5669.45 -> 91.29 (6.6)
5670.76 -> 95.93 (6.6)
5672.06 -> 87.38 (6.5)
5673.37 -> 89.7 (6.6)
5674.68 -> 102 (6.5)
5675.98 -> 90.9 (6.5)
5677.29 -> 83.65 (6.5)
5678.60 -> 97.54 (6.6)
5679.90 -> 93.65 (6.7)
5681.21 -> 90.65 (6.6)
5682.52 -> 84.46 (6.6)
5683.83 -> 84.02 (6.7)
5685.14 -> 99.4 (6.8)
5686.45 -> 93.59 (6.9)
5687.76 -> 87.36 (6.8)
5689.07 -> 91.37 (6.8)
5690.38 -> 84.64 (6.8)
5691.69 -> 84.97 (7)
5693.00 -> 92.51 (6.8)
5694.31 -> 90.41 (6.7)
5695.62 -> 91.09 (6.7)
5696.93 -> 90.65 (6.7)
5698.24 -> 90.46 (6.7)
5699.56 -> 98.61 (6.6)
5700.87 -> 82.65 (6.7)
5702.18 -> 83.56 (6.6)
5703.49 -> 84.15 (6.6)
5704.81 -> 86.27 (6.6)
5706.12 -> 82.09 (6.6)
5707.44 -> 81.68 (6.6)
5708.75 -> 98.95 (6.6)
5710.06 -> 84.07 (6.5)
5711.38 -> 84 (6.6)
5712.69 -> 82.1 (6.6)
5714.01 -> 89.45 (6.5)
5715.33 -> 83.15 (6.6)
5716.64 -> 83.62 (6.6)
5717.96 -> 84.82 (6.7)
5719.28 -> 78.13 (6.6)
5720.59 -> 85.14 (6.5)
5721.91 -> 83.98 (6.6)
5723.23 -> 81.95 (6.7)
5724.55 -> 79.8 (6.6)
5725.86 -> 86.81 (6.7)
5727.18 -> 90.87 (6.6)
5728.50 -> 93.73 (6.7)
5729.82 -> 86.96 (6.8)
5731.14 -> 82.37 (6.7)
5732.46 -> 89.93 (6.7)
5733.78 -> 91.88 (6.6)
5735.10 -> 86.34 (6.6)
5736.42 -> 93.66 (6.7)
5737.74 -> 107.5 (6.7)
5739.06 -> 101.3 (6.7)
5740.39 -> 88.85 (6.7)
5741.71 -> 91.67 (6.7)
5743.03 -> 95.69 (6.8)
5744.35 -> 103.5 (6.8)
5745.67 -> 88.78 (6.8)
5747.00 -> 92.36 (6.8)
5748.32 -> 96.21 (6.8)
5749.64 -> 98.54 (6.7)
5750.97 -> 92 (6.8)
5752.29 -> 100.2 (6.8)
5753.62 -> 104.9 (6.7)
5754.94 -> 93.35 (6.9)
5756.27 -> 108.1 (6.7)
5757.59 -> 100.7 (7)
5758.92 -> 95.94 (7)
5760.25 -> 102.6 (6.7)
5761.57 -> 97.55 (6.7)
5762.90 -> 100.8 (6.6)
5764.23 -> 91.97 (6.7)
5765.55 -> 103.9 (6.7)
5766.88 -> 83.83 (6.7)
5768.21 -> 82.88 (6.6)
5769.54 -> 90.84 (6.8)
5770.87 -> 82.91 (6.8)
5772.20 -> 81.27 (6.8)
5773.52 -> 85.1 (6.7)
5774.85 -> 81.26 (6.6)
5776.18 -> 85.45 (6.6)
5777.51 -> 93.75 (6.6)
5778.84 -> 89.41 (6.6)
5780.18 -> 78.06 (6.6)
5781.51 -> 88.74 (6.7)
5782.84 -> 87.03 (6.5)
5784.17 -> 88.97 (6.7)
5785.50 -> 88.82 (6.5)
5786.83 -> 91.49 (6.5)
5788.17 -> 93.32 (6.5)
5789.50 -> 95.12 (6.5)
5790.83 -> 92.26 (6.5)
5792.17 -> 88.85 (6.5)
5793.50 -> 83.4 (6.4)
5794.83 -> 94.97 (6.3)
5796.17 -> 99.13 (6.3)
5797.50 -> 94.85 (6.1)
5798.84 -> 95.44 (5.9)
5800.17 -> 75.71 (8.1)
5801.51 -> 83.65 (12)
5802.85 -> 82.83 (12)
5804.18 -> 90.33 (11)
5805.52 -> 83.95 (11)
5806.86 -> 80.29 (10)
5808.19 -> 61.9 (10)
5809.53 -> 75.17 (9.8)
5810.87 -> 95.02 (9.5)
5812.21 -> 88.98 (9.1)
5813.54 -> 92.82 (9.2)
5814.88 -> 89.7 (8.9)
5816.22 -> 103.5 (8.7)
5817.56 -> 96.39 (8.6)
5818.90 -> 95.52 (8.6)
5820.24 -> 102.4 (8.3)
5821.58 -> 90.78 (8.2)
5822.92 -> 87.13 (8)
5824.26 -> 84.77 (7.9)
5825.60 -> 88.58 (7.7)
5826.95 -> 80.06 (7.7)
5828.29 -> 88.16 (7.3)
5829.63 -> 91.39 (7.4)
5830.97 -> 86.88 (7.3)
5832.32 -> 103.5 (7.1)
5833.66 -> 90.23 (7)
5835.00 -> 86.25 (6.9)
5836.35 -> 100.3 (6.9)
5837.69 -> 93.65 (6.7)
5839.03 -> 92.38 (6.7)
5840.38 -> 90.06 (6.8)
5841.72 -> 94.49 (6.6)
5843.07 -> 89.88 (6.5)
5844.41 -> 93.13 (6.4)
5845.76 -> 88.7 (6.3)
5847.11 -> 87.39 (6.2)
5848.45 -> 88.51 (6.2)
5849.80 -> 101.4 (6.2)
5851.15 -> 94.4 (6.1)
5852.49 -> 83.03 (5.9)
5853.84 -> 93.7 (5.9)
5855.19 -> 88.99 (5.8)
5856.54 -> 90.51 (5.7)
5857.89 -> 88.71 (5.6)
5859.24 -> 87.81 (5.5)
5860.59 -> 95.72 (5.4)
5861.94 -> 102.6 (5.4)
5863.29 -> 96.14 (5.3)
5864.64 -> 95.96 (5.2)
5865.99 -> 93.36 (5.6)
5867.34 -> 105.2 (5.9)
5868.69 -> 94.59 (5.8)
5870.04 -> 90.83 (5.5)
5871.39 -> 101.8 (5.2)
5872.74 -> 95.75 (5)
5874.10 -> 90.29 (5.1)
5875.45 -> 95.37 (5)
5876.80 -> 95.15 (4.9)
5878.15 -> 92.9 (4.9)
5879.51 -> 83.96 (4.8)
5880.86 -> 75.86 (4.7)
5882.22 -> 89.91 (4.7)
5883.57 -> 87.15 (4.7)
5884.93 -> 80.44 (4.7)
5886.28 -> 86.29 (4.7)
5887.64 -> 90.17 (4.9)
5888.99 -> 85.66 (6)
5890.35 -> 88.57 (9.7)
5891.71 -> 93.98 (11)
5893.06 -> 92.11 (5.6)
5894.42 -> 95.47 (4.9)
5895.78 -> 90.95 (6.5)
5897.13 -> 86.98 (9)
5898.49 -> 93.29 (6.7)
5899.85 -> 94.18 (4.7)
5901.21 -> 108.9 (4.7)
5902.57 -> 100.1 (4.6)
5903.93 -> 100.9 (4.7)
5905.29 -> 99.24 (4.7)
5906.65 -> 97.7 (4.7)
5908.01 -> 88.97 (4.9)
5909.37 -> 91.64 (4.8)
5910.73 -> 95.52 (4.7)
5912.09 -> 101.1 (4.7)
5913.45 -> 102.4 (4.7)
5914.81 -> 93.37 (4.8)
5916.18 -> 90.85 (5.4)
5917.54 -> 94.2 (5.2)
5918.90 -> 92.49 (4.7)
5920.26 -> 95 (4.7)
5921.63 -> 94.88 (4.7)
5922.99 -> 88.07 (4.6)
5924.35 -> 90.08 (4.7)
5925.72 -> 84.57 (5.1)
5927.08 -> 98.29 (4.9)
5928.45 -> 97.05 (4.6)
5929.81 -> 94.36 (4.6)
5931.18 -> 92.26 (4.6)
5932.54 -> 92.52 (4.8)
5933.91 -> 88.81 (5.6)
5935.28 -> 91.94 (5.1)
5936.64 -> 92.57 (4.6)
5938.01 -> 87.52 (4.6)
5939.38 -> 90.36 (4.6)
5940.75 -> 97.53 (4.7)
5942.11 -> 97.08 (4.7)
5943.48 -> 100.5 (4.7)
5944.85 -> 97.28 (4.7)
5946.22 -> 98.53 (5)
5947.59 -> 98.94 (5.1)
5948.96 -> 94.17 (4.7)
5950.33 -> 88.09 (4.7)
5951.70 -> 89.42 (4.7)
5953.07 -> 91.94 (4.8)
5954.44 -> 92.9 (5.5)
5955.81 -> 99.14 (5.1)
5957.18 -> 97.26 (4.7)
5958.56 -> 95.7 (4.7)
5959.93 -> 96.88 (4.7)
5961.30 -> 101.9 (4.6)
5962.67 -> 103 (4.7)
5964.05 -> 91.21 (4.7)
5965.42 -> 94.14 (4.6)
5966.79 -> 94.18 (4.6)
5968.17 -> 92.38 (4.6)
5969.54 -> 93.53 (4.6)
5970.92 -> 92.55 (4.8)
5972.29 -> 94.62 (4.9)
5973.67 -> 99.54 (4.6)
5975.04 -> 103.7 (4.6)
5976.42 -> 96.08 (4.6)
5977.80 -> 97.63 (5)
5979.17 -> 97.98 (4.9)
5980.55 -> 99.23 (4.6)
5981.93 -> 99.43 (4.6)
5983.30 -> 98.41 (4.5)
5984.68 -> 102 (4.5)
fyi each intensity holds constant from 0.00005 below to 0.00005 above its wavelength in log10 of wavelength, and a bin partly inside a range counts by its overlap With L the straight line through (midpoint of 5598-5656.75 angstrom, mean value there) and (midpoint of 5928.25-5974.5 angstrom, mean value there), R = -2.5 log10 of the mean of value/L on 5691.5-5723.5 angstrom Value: 0.02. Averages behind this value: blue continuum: 86.2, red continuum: 94.7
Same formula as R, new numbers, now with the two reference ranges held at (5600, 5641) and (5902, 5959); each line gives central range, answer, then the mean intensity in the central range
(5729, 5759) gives -0.066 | 95.2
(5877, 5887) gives 0.091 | 85.7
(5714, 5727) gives 0.067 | 83.7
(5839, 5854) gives 0.011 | 91.3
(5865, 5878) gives -0.033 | 95.8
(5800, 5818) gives 0.066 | 85.9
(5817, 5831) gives 0.016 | 90.3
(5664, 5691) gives -0.030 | 90.3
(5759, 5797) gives 0.002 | 90.2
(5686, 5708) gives 0.005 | 88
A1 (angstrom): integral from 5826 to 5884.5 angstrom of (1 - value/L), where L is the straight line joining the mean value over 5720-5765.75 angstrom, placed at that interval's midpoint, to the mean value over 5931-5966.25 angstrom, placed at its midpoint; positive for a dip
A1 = 1.5 angstrom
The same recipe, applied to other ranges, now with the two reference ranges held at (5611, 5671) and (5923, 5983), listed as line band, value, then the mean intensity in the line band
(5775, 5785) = 0.3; 87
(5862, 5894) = 0.3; 91.6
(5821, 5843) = 0.1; 90.5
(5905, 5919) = -0.2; 95.2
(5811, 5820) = -0.4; 94.9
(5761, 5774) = -0.2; 90.1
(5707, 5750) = -0.8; 89.3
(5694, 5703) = -0.3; 89.6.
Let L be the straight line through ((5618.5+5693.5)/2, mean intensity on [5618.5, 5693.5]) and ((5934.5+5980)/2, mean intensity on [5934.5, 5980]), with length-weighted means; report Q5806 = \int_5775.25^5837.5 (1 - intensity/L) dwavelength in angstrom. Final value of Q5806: 0.9 angstrom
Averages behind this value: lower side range 85.8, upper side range 95.5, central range 89.2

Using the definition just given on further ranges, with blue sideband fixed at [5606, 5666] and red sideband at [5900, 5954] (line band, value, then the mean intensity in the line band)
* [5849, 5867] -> -0.2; 93.4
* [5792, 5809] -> 0.9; 85.6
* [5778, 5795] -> 0.1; 89.1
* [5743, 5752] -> -0.7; 95.5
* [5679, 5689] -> -0.5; 90.7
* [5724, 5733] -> 0.0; 87.3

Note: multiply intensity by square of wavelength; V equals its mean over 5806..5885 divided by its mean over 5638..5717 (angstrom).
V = 1.11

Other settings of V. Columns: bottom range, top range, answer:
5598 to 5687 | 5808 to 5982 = 1.17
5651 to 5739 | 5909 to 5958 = 1.16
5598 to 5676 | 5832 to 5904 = 1.16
